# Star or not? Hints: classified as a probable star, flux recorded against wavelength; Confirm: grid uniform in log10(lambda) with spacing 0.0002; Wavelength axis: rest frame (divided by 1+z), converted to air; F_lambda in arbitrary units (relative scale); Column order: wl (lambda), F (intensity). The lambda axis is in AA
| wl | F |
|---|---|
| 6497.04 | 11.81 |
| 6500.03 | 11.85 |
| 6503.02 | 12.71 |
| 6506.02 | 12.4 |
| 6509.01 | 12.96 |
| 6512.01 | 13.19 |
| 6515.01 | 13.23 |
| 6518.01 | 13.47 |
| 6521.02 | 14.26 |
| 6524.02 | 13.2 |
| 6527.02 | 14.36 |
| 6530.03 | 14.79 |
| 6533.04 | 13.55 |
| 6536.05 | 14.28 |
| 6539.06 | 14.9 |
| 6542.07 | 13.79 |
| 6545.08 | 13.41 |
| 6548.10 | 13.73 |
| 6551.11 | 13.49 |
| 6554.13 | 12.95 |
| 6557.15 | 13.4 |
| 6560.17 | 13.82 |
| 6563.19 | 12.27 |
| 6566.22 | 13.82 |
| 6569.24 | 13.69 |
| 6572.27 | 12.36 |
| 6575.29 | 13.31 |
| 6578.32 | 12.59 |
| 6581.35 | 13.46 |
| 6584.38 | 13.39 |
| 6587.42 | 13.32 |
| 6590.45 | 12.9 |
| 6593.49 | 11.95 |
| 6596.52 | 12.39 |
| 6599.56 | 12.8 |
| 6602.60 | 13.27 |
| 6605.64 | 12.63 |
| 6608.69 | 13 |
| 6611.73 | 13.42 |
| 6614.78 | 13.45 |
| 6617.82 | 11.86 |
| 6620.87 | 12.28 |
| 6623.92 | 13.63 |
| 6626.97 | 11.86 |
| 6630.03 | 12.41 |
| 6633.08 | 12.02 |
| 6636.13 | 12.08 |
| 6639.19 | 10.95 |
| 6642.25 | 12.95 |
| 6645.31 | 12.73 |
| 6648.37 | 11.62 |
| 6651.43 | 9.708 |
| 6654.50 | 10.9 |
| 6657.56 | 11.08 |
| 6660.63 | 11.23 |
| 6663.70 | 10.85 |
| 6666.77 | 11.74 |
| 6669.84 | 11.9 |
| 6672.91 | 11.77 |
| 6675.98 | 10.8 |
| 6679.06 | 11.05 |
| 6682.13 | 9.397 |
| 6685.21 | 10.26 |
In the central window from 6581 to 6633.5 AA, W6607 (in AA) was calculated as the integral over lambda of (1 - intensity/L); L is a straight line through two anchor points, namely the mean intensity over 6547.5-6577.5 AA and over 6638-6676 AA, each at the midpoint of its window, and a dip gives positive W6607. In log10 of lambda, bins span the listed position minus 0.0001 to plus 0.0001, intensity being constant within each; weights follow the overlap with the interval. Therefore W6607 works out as -1.66 AA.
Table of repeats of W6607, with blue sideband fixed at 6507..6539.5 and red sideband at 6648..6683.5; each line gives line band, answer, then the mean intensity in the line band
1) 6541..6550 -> -0.2 AA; 13.6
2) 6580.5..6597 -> -0.5 AA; 12.9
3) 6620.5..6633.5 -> -0.8 AA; 12.5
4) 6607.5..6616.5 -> -0.9 AA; 13.3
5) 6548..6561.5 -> -0.3 AA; 13.5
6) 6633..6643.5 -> -0.4 AA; 12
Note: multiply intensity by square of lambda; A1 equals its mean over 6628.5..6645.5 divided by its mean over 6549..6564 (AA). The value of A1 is 0.9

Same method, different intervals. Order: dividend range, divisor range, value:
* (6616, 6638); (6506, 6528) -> 0.95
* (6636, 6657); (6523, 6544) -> 0.84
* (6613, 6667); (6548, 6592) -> 0.92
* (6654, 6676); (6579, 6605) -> 0.90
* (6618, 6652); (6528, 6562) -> 0.90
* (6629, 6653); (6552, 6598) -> 0.92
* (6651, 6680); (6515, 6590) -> 0.85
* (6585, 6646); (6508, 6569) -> 0.95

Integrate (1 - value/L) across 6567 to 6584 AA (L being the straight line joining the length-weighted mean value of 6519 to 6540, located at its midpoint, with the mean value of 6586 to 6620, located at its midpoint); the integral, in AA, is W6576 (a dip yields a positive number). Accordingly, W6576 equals 0.2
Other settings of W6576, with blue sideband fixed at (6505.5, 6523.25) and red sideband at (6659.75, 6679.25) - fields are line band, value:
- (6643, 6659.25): 0.42 AA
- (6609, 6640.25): -1.36 AA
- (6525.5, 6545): -1.76 AA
